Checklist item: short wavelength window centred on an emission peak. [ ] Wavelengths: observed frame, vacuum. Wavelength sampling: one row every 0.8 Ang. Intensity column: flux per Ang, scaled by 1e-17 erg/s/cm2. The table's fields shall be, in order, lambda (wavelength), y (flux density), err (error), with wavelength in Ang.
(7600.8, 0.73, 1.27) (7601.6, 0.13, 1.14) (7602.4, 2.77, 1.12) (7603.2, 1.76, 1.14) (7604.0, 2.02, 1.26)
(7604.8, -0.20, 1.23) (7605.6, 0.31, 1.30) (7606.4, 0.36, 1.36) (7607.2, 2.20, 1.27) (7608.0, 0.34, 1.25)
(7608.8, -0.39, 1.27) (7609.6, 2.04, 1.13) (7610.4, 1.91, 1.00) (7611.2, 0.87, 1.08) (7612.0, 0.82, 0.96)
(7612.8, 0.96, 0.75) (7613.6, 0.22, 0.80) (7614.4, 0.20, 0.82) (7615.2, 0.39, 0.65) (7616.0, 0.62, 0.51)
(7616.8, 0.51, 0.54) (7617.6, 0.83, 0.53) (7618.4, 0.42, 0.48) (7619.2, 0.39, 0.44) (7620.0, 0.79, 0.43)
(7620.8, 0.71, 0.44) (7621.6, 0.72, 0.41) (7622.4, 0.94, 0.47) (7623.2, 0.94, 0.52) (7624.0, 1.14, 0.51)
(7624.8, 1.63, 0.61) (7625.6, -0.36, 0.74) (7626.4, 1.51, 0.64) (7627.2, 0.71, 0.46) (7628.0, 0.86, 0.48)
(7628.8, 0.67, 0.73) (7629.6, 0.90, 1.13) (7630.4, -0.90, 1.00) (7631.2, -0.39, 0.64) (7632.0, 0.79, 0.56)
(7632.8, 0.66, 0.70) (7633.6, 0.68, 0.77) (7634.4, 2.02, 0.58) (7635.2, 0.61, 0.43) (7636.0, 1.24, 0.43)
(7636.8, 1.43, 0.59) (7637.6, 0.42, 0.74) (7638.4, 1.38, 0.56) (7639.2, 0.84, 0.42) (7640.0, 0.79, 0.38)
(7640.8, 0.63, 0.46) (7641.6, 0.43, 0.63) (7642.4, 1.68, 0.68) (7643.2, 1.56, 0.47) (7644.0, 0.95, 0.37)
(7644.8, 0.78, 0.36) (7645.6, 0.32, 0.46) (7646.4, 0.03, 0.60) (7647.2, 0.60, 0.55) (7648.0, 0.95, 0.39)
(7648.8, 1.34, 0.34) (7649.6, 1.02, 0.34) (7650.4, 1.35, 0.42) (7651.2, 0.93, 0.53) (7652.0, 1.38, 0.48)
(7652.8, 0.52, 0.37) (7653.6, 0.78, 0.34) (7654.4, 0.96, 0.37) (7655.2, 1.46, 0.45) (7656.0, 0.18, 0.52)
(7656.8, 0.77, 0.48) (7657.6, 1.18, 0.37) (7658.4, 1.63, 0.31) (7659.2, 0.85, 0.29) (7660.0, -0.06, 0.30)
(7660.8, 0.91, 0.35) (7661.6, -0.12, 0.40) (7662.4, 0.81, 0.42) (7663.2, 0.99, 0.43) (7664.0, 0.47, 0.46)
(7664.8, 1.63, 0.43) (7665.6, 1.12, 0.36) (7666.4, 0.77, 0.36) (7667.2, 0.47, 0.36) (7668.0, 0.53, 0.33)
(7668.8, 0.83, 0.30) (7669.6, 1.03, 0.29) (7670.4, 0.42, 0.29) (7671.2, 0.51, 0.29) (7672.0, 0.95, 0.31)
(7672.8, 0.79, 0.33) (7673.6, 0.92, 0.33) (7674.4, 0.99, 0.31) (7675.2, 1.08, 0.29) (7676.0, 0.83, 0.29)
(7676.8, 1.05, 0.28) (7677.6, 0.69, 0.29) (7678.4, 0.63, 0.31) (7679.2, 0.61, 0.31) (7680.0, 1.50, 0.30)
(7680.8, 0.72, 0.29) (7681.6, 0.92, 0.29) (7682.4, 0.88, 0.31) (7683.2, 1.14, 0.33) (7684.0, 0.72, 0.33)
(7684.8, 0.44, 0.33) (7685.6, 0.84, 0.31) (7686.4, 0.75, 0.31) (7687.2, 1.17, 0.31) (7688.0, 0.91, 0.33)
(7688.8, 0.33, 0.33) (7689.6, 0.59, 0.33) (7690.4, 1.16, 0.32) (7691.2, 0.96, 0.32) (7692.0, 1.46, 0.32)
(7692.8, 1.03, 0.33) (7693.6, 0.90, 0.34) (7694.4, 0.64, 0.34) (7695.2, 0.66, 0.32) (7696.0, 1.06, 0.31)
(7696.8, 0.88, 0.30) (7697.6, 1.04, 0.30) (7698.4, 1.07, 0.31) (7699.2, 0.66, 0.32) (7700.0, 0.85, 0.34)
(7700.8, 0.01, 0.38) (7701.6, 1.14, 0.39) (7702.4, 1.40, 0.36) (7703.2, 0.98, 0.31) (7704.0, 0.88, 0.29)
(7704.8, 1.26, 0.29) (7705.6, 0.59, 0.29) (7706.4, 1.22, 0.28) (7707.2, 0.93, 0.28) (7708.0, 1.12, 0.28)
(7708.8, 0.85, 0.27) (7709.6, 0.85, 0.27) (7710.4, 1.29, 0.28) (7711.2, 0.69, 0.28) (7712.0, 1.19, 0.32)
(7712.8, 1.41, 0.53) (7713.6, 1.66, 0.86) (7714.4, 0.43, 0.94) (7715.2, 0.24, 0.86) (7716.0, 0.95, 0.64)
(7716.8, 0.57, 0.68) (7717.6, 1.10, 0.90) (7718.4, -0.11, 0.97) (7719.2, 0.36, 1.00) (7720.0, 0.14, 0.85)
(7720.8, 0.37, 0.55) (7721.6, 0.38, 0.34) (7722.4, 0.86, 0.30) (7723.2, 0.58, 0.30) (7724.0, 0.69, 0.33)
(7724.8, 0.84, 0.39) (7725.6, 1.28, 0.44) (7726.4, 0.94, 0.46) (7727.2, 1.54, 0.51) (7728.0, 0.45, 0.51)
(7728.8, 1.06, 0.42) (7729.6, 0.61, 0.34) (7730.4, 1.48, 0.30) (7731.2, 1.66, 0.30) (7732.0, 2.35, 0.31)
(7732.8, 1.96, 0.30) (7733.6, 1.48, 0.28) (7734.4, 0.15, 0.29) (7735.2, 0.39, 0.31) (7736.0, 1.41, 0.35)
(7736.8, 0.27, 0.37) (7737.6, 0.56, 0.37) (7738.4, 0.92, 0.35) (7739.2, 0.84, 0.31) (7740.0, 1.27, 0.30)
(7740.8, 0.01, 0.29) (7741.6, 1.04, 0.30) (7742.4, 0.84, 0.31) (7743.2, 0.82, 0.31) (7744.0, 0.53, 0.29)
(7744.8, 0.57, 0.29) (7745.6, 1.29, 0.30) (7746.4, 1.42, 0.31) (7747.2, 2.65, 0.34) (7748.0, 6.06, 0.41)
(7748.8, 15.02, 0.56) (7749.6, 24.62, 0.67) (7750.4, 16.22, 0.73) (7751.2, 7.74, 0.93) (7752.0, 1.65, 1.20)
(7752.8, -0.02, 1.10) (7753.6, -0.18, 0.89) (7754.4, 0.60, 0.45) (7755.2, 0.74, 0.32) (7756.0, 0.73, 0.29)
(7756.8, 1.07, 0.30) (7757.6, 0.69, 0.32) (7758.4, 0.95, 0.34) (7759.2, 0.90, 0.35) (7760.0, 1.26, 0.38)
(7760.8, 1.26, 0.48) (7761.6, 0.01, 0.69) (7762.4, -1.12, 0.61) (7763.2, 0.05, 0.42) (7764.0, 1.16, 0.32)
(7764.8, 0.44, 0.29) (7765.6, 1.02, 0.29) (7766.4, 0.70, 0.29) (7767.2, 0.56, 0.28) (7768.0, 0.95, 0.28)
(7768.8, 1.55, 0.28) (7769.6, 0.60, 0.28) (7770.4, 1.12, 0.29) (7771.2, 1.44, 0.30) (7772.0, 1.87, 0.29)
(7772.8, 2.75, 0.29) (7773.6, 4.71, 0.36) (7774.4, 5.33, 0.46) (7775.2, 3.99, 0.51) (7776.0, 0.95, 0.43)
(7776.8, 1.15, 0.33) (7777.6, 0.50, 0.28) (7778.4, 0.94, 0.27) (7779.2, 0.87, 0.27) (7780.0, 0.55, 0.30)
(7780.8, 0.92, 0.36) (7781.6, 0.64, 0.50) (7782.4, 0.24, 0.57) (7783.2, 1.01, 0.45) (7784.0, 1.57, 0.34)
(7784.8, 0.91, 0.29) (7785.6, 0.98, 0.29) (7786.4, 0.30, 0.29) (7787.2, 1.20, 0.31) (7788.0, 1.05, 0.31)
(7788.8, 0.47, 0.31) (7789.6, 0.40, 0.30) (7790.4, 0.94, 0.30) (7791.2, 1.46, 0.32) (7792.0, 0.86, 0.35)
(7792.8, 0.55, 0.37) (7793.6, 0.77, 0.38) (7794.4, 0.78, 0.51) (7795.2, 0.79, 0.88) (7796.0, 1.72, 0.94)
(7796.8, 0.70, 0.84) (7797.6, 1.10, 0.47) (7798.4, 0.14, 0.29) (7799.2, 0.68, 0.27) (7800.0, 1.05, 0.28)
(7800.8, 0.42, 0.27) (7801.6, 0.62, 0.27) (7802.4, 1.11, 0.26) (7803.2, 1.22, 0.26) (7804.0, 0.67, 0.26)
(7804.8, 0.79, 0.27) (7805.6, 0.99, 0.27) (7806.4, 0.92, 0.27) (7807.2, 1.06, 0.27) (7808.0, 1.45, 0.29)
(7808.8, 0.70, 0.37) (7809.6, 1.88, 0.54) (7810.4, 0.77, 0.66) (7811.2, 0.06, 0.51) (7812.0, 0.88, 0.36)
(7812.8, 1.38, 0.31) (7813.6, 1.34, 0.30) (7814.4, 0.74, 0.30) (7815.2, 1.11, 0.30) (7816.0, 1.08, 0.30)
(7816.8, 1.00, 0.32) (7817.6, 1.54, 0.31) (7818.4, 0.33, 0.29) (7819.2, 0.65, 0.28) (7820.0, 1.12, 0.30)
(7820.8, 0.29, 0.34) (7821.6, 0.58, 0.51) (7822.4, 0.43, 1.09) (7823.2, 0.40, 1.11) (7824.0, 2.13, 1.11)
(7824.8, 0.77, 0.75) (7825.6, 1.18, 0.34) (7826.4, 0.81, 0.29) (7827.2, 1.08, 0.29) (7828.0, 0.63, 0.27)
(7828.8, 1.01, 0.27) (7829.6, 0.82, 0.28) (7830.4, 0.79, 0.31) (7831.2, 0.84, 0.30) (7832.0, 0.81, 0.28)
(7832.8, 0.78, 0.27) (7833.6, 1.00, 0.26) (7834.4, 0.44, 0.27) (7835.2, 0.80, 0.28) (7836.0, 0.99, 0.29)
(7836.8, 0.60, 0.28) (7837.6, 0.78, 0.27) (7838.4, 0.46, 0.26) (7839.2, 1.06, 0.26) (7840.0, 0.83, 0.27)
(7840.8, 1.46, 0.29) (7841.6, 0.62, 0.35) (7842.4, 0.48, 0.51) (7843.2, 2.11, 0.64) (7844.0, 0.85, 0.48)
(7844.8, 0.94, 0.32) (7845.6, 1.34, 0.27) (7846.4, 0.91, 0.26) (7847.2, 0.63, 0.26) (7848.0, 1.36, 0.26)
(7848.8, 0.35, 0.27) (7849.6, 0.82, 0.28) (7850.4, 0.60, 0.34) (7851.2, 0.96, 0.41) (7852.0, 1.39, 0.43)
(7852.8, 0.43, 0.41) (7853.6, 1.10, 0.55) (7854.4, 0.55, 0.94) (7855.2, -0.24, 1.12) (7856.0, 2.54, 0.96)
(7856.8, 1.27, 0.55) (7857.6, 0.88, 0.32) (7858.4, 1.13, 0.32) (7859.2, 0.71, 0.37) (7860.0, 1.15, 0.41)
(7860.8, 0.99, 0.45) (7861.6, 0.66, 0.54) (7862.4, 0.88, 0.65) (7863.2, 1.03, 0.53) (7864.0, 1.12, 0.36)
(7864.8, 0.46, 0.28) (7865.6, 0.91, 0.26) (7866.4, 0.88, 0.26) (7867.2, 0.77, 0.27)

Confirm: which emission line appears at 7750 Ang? H-alpha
